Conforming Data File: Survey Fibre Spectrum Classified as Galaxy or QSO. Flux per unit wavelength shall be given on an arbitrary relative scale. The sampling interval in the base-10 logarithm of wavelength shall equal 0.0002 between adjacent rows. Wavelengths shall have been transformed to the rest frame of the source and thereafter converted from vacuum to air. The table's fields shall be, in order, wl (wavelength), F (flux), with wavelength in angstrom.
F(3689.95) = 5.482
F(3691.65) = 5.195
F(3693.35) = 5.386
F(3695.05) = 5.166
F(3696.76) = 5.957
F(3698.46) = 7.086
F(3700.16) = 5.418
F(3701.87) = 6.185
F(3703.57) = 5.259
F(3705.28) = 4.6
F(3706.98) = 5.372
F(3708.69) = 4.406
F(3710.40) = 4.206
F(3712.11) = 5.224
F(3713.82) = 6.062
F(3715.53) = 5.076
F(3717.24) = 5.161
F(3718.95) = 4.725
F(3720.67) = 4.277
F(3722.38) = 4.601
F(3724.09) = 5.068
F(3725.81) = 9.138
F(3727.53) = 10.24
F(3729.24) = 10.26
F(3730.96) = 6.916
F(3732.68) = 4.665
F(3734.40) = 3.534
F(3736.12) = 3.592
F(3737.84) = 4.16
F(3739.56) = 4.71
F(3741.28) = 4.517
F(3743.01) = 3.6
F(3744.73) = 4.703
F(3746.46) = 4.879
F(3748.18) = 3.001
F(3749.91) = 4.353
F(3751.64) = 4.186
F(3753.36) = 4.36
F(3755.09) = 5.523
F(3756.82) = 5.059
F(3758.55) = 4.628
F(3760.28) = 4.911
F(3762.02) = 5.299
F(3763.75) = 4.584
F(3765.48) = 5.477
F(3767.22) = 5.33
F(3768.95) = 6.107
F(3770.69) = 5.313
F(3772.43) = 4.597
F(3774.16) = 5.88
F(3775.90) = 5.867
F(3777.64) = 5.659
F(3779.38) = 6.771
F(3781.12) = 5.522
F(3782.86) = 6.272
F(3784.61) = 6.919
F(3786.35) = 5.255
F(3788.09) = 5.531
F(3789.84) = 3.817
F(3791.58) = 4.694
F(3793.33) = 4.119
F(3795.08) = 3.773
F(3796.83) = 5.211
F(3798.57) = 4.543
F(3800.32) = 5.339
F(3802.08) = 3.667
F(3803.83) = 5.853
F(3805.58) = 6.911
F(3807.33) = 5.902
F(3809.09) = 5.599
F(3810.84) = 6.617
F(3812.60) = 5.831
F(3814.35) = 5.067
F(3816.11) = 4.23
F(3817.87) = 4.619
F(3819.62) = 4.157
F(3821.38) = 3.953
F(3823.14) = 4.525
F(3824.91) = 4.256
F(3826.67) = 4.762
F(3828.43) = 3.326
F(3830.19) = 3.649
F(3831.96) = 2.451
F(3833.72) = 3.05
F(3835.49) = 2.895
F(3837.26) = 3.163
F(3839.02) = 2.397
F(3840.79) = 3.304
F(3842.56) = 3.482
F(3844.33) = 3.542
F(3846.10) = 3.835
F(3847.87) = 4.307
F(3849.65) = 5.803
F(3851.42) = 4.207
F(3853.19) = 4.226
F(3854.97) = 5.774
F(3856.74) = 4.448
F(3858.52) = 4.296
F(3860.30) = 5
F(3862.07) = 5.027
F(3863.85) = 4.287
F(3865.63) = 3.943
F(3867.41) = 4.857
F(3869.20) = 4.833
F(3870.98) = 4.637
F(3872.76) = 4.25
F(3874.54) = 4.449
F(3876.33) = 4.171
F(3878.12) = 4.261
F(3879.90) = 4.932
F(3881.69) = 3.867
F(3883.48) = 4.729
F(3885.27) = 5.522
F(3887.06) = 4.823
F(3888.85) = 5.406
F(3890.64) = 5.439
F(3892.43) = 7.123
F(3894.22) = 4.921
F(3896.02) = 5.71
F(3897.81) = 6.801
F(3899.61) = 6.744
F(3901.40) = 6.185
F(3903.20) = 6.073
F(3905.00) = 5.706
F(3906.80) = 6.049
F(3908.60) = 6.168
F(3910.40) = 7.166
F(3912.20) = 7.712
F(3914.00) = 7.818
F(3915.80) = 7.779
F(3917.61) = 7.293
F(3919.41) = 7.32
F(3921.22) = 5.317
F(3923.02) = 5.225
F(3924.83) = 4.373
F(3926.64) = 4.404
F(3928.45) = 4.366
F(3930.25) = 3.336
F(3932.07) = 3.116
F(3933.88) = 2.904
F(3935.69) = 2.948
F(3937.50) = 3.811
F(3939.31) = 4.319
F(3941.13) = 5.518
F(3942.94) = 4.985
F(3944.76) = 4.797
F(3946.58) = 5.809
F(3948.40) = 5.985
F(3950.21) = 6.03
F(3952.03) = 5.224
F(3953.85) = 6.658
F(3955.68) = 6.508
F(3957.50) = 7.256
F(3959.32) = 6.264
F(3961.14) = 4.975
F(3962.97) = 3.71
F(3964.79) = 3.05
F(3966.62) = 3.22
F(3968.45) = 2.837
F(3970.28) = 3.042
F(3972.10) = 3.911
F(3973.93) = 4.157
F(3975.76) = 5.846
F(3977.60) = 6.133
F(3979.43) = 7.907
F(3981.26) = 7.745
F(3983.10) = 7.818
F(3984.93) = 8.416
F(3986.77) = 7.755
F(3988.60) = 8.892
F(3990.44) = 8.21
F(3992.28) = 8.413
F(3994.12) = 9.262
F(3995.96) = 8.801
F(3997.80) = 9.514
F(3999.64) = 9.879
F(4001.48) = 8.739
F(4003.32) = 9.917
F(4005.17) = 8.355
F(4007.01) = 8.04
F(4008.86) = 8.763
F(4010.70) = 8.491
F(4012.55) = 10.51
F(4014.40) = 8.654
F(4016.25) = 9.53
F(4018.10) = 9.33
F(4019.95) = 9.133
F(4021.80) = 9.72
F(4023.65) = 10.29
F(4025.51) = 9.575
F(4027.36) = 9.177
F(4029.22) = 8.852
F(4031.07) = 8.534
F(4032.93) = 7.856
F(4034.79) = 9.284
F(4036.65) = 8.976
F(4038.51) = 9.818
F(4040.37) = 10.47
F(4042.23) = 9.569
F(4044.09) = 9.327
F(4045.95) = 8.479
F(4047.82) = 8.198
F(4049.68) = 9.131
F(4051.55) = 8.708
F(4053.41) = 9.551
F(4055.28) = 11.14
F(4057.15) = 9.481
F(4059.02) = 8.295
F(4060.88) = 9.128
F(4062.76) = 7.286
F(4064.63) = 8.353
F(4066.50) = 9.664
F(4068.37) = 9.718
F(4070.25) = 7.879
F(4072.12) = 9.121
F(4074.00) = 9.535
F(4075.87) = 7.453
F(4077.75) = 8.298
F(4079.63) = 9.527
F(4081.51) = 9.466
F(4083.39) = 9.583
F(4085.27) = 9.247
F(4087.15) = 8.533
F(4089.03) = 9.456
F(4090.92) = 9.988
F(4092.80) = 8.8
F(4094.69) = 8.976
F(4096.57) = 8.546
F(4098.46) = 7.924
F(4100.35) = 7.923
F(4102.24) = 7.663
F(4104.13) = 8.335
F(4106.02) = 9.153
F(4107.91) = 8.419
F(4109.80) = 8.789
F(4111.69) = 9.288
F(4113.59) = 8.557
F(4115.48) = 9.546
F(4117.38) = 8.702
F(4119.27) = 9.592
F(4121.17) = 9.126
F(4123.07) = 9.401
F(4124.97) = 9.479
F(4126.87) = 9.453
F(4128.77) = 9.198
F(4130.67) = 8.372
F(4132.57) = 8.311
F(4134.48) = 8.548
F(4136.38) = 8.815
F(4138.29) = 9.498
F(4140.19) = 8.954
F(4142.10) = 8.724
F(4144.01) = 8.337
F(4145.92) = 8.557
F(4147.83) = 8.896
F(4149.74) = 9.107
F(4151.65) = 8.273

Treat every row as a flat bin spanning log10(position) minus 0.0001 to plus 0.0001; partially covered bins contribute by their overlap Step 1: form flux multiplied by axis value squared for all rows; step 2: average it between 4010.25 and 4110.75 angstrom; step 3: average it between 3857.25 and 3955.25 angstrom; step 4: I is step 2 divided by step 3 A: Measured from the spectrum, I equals 1.8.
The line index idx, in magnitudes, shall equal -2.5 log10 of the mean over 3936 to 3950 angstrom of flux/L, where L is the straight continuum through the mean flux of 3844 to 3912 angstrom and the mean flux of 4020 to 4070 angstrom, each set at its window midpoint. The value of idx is 0.32 mag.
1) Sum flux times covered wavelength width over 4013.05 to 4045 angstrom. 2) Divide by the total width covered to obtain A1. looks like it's 9.31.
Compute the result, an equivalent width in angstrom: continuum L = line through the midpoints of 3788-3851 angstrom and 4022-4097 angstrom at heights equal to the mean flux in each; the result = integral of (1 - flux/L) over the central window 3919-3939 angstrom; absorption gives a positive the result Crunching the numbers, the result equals 7.1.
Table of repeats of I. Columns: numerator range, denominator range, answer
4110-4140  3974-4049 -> 1.09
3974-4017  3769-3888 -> 1.96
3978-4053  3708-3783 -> 1.95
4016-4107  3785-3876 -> 2.27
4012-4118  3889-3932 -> 1.63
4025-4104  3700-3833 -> 2.04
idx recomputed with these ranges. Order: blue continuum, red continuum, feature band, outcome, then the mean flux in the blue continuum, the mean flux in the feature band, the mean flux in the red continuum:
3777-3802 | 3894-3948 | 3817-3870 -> 0.288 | 5.19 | 4.08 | 5.5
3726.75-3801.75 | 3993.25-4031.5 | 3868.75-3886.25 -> 0.469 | 5.18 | 4.56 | 9.2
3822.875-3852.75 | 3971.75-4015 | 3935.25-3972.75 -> 0.400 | 3.69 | 4.83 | 8.14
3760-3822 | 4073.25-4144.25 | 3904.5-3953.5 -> 0.253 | 5.26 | 5.4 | 8.89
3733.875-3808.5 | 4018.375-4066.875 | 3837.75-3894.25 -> 0.380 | 4.99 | 4.55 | 9.15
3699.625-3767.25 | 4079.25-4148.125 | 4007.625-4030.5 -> -0.167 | 5.18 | 9.31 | 8.9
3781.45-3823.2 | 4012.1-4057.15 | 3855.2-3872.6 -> 0.323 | 5.12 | 4.62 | 9.32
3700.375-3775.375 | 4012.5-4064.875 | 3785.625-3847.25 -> 0.378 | 5.21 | 4.38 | 9.17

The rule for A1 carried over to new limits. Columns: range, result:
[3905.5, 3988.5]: 5.52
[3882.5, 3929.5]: 6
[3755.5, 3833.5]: 5.03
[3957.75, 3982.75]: 4.96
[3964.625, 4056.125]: 8.27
